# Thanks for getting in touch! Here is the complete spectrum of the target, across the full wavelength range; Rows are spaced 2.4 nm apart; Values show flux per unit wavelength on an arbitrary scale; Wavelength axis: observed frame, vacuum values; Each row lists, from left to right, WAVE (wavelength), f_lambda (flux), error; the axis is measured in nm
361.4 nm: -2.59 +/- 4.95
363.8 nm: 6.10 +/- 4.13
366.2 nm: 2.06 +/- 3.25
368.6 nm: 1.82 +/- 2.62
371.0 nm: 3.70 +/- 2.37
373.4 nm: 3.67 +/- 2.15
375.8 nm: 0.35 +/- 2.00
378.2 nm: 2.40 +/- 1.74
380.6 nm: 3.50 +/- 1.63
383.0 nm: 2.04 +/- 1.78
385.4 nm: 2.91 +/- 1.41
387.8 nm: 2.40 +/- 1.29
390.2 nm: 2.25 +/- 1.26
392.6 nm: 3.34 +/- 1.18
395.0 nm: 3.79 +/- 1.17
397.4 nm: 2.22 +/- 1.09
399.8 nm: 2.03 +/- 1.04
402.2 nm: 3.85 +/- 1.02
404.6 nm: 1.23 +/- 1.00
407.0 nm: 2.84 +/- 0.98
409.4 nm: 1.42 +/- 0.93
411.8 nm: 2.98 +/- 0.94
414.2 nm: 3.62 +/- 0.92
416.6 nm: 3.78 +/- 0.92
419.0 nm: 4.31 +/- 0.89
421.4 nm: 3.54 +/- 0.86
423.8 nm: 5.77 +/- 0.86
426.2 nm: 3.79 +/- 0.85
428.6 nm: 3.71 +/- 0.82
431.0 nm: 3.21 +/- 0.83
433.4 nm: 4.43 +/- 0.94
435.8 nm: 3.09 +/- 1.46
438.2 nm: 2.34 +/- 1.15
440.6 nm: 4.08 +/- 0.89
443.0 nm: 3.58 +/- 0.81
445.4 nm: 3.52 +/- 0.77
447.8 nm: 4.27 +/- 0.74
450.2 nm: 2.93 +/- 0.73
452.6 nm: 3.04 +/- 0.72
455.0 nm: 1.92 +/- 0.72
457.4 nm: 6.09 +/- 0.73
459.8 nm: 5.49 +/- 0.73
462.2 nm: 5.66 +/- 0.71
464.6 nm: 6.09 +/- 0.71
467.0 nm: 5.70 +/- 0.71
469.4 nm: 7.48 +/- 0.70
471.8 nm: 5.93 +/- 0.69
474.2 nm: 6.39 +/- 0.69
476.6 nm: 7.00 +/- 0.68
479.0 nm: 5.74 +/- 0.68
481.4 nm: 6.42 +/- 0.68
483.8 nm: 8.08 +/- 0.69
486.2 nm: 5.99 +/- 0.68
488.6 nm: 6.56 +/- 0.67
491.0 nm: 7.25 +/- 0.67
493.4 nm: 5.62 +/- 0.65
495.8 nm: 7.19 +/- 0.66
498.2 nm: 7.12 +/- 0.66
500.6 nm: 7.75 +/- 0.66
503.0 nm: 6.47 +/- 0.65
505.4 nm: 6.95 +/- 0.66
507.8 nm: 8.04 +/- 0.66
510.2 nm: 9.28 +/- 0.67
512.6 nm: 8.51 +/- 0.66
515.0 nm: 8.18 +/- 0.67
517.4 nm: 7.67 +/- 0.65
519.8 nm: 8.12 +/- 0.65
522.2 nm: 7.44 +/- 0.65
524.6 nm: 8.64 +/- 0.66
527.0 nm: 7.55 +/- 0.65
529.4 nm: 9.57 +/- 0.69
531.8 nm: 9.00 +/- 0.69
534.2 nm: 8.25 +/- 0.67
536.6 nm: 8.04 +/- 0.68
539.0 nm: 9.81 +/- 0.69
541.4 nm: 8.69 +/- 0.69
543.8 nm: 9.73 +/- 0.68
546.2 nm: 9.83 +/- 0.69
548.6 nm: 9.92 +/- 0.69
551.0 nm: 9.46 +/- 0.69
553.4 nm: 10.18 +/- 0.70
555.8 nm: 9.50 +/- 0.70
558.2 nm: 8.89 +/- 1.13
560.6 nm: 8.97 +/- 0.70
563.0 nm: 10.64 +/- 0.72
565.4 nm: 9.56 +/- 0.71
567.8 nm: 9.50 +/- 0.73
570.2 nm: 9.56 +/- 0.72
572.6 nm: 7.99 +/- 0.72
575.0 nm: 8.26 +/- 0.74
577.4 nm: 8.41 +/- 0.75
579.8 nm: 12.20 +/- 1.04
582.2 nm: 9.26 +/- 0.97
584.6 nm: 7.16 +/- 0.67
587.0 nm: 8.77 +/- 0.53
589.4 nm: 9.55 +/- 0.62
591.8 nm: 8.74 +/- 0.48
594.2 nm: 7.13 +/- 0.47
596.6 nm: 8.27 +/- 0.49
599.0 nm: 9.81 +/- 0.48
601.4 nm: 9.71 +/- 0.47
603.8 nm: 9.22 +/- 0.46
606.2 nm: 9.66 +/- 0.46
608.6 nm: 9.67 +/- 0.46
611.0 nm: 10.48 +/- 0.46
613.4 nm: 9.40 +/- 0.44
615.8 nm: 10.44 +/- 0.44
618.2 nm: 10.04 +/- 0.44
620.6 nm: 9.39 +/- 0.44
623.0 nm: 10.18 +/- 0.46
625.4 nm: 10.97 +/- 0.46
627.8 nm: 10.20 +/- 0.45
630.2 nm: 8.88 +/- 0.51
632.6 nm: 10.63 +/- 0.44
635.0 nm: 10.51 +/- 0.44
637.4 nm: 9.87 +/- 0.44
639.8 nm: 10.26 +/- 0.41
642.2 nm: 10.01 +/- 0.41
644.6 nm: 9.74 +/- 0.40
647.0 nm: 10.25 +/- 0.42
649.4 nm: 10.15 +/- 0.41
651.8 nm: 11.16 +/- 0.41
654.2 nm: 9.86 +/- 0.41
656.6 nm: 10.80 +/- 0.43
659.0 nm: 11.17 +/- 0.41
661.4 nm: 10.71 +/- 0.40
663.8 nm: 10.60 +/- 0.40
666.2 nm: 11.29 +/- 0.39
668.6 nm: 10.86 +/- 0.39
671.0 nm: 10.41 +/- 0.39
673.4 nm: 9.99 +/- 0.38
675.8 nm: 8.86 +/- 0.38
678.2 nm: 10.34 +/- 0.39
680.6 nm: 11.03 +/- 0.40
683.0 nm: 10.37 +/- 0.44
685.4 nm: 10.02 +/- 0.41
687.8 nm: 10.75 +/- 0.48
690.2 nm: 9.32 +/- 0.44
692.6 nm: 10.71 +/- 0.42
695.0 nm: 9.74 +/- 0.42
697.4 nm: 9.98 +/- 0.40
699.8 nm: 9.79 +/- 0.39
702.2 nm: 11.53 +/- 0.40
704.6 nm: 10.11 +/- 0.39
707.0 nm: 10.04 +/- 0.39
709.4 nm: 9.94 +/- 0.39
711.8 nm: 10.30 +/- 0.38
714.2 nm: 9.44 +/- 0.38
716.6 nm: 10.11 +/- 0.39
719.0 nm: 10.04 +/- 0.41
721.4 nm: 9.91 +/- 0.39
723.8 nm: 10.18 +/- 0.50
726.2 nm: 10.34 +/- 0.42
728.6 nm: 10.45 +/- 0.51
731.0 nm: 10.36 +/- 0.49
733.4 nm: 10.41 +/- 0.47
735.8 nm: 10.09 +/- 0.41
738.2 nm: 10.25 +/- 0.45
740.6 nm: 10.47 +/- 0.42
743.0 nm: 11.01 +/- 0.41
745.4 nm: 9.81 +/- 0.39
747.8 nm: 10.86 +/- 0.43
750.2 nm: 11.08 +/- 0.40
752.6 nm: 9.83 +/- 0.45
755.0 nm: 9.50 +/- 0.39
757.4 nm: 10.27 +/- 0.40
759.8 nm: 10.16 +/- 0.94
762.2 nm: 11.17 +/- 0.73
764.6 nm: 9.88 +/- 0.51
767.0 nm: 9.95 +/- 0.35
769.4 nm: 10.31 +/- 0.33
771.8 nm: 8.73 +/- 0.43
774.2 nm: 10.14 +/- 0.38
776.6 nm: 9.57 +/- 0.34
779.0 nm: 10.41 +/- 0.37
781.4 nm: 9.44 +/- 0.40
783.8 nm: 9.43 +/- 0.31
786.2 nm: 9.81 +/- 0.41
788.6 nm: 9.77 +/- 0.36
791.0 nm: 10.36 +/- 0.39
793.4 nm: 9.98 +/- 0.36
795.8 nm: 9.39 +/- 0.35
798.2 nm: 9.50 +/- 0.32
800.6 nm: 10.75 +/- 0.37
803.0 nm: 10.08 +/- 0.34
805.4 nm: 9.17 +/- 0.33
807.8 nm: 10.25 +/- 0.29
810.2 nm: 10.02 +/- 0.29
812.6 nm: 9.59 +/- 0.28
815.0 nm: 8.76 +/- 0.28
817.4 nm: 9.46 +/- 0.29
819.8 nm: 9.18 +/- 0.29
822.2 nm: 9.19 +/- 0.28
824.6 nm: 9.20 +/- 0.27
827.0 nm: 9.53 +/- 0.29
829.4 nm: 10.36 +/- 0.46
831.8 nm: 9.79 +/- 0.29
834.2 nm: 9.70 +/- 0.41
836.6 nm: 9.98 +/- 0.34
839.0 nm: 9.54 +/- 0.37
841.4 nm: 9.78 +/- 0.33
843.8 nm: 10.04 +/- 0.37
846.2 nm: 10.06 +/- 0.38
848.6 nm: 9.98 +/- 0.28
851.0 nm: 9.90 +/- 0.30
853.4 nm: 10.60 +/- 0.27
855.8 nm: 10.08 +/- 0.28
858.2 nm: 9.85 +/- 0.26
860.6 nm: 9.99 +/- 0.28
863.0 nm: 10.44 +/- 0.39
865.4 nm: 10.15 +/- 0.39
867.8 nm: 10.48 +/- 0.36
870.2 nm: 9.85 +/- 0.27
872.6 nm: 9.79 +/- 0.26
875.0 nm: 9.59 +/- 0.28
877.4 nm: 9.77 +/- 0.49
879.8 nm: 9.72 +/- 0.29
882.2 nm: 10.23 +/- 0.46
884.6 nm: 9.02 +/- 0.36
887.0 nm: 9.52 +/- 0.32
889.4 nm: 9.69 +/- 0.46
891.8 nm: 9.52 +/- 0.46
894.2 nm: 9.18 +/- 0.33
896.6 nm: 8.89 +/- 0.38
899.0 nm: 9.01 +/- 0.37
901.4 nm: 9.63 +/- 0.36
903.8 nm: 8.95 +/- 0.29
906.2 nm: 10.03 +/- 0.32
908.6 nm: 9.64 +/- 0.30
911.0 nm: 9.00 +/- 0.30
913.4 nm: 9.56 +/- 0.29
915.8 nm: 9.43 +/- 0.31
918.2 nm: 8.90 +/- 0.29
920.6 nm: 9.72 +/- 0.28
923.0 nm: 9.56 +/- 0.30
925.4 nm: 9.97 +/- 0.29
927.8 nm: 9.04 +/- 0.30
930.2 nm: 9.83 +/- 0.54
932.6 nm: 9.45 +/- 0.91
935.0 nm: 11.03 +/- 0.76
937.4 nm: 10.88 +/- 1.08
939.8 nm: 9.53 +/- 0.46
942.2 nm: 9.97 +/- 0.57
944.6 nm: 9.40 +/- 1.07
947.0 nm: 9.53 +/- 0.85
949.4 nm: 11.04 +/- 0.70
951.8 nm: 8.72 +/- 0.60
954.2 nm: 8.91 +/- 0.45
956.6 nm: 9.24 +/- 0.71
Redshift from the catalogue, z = 0.147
